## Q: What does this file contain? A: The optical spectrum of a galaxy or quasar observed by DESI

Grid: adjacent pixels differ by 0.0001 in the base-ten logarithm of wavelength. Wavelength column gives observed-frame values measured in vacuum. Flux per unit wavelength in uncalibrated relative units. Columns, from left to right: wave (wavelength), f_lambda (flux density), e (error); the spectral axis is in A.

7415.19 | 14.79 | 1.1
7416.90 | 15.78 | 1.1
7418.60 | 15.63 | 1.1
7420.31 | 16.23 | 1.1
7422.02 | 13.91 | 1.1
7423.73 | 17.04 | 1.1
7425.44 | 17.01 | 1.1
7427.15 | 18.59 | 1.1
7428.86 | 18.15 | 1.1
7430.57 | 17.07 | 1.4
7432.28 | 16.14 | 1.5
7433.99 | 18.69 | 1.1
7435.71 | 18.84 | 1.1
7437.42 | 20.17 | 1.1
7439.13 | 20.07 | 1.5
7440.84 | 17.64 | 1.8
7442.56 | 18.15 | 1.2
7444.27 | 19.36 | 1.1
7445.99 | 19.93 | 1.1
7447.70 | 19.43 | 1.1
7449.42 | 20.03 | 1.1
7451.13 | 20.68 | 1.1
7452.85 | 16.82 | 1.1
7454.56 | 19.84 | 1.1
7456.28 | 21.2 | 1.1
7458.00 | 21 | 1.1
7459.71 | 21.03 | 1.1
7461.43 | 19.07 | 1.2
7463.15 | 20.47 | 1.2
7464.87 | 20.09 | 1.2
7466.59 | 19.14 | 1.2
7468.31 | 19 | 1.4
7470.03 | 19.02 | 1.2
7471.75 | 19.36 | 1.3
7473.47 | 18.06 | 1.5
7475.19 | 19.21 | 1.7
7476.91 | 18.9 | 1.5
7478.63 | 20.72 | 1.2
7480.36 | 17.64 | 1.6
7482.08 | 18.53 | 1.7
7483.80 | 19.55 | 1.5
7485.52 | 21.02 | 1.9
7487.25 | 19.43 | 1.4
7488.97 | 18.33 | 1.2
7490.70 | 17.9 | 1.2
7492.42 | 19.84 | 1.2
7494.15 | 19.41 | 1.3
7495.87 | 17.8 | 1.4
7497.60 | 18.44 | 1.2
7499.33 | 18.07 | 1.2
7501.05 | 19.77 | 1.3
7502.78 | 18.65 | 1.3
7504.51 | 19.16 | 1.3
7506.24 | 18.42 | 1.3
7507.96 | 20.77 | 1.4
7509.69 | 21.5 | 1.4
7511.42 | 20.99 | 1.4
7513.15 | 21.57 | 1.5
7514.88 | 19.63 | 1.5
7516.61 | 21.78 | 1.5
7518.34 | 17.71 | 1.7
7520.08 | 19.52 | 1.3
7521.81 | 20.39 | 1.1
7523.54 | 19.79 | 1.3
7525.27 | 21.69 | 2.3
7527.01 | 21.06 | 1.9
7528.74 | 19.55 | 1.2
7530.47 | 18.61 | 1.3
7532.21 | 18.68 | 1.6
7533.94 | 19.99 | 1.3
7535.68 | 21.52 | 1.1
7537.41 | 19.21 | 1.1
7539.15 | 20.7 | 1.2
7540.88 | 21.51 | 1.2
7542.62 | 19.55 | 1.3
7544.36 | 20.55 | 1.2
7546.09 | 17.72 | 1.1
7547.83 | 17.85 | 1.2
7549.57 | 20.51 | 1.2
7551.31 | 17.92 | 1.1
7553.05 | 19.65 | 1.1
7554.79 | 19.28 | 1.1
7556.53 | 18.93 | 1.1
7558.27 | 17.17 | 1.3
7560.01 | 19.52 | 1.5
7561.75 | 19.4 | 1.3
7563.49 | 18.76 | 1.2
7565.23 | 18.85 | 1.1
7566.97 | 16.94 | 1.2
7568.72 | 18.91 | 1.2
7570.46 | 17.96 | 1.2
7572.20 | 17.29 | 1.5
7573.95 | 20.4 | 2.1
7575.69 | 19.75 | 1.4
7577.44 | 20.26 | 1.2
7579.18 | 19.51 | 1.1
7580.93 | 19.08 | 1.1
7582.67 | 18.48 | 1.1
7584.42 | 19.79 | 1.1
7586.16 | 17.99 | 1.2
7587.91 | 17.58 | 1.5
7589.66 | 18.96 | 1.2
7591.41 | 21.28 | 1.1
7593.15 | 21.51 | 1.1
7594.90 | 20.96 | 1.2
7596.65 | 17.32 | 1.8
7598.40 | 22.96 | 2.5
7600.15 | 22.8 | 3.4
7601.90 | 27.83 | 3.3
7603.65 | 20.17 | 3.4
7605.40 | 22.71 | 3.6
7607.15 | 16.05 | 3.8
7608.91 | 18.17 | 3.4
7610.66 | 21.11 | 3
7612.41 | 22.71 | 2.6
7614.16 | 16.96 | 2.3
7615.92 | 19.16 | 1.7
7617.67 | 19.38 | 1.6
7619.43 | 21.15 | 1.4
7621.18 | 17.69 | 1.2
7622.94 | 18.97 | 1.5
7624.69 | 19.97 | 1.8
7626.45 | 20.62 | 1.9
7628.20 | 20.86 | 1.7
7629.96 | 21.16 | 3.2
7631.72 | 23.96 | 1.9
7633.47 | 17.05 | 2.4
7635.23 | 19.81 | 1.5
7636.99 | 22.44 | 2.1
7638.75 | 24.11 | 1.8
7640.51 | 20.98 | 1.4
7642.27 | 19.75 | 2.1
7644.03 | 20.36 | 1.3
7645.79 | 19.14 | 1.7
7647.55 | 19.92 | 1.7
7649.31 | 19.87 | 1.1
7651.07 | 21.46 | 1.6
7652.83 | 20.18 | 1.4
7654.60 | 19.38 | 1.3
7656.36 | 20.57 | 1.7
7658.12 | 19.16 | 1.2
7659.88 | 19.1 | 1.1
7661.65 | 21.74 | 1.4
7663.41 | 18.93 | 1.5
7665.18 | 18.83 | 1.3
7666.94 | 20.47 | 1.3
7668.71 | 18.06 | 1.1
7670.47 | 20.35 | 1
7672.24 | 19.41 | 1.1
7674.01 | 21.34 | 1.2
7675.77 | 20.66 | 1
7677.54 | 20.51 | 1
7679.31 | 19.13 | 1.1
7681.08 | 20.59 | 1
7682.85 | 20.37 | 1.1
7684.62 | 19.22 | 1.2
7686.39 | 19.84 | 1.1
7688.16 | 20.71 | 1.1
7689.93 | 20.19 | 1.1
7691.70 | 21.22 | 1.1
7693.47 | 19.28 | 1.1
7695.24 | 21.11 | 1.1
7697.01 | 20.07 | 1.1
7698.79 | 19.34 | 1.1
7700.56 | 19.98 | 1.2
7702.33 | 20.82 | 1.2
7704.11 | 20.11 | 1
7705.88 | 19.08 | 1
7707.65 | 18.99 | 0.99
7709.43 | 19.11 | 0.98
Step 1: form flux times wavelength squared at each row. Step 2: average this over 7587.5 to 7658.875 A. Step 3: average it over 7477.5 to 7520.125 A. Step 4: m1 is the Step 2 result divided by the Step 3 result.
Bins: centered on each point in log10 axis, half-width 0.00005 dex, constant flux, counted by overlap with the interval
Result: 1.09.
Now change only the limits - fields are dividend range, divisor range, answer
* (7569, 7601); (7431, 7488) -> 1.05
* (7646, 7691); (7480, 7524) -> 1.07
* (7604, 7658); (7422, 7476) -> 1.12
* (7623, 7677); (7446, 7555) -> 1.08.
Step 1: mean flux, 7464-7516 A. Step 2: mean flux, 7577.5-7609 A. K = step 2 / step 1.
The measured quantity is 1.0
